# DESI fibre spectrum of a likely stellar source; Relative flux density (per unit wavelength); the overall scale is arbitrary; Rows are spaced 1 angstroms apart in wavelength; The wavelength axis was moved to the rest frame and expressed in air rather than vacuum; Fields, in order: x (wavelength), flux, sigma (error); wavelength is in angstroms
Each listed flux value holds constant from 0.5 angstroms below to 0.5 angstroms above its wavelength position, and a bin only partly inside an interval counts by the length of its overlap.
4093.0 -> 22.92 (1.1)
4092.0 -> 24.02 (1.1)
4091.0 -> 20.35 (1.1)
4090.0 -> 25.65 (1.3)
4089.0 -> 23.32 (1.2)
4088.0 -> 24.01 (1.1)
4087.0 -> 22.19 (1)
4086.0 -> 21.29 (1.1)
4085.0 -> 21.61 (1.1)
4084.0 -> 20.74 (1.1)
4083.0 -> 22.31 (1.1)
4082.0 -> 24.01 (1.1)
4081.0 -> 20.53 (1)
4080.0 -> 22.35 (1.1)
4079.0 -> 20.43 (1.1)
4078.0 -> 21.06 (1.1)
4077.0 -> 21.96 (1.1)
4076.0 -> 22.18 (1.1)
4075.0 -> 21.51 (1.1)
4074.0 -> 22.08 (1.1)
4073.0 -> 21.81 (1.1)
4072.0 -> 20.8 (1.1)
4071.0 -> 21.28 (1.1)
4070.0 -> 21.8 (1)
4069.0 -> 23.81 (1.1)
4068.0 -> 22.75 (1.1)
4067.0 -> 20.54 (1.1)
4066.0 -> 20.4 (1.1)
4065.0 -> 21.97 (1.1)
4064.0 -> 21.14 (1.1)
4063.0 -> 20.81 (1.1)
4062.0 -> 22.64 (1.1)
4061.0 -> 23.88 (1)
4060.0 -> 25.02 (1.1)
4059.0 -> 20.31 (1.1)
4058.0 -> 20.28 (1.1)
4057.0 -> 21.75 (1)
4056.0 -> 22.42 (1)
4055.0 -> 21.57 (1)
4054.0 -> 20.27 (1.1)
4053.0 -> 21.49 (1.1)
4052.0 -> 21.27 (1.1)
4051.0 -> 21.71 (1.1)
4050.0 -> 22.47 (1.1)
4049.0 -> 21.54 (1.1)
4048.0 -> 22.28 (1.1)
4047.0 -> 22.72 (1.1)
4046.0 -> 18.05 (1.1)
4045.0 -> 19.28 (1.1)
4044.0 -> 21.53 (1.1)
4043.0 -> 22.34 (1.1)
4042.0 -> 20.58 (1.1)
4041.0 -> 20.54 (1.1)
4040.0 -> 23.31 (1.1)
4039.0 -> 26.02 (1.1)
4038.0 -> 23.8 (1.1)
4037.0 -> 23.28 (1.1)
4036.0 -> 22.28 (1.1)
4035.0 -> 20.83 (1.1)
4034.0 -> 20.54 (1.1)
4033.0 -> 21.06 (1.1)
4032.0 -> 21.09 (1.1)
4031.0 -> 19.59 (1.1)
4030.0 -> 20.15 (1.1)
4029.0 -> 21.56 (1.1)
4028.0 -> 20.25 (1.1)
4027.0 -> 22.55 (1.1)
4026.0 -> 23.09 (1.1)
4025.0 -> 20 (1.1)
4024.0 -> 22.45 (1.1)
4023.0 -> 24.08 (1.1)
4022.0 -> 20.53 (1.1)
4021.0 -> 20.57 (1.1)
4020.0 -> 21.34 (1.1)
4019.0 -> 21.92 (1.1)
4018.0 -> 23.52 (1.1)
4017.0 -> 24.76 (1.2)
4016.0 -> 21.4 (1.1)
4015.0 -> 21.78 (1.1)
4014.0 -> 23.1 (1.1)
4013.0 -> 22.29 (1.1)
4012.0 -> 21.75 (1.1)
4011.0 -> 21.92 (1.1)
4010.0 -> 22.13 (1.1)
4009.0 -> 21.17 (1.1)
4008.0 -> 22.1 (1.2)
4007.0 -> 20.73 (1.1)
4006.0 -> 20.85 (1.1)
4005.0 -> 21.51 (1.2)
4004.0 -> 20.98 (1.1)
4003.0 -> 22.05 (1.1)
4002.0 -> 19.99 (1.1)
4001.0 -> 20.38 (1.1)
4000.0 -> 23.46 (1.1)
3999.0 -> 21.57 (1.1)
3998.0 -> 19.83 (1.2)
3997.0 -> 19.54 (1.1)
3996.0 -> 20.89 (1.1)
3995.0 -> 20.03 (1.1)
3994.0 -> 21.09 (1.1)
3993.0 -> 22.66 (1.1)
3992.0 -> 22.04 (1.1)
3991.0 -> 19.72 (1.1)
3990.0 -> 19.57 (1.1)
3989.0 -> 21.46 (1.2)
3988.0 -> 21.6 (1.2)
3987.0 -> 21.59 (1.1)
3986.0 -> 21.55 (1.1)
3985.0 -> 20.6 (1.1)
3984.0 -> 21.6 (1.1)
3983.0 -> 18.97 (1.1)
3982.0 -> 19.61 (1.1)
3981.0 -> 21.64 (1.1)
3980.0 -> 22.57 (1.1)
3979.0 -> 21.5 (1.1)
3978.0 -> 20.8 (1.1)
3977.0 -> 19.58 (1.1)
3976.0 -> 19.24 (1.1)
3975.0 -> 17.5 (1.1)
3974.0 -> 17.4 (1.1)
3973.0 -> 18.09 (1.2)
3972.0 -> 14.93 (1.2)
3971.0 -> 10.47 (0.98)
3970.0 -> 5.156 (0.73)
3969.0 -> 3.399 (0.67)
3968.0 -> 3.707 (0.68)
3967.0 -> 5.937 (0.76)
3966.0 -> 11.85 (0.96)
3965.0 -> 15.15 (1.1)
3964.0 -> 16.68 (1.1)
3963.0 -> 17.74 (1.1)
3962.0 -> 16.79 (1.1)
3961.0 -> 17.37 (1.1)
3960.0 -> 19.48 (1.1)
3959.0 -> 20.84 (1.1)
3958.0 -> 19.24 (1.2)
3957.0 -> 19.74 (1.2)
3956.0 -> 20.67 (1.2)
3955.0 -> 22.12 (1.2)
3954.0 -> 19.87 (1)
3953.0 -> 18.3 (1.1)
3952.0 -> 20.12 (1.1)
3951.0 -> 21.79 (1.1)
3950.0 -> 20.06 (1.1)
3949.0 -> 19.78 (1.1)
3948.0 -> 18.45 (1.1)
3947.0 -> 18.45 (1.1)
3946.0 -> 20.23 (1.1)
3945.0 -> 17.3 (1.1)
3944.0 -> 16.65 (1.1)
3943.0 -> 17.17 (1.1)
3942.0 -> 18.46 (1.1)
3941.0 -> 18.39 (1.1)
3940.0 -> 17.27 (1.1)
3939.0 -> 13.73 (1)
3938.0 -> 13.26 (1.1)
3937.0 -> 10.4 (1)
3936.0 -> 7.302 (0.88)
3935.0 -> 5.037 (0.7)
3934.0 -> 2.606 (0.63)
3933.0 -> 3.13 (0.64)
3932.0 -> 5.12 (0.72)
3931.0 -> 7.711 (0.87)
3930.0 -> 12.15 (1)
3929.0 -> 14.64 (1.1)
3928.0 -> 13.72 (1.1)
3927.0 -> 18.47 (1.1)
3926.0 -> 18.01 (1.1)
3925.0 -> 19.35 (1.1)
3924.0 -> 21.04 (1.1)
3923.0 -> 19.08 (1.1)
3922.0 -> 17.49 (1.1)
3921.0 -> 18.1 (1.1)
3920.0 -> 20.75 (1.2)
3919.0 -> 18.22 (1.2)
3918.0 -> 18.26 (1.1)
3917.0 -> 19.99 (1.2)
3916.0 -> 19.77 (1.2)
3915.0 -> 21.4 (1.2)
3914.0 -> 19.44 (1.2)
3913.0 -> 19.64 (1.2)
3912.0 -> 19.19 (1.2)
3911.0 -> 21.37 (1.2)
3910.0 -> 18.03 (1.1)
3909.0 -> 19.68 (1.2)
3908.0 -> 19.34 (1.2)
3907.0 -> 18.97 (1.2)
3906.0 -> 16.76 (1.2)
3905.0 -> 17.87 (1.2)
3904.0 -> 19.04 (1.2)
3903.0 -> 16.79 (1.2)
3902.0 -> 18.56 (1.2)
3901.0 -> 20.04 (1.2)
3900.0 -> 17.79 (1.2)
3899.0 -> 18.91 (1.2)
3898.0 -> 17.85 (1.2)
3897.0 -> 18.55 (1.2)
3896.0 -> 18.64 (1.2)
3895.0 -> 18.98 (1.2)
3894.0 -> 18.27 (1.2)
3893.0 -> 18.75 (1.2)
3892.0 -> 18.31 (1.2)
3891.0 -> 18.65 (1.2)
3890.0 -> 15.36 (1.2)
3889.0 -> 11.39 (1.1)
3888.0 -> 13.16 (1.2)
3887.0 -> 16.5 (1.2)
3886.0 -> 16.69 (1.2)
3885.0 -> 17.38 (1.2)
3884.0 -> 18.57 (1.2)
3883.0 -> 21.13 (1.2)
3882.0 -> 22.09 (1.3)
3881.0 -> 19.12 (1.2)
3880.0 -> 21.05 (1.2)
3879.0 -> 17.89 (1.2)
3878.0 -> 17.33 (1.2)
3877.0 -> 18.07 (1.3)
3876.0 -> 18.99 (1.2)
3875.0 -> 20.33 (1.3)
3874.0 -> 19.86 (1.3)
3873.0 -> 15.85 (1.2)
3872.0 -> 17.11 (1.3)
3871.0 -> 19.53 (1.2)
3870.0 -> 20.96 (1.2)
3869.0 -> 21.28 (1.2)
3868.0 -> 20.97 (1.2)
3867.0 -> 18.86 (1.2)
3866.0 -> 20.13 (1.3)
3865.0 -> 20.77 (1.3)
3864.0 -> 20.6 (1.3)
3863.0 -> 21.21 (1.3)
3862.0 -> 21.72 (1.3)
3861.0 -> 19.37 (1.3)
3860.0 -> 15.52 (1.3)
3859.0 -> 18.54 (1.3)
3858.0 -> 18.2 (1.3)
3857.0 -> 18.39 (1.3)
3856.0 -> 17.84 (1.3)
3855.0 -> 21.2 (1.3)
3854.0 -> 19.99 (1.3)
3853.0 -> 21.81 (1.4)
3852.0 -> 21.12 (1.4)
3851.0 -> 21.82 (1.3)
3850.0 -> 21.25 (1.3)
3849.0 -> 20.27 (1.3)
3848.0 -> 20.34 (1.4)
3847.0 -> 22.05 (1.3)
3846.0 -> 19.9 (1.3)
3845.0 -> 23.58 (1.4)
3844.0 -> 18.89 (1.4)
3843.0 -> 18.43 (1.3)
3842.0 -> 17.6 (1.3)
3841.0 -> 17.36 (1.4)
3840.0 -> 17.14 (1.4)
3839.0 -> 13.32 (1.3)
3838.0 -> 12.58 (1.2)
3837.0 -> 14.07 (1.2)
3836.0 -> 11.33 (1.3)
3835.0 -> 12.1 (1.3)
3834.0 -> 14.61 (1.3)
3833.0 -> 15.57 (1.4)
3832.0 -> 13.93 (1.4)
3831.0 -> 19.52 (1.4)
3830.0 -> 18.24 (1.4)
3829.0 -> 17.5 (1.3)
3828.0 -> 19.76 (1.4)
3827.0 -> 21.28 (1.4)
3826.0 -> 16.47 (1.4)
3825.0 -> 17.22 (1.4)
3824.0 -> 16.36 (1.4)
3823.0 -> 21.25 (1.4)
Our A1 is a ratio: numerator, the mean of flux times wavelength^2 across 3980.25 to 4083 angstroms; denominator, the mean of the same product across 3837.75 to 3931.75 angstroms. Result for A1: 1.25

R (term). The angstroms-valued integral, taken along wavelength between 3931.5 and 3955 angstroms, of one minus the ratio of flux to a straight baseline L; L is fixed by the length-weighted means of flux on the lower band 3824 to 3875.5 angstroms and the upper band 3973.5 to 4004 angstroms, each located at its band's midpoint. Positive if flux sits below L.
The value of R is 5.8 angstroms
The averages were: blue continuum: 18.6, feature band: 15.1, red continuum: 20.7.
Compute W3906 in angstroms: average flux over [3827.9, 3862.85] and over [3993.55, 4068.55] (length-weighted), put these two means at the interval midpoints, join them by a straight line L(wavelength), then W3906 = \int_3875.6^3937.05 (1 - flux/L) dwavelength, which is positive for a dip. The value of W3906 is 7.43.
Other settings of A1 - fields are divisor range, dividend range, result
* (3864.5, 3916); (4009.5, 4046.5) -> 1.25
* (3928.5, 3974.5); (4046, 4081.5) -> 1.56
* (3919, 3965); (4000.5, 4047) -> 1.38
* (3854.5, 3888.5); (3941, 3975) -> 0.91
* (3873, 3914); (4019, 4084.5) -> 1.28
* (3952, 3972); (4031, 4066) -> 1.50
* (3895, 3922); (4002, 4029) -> 1.22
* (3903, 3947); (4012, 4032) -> 1.42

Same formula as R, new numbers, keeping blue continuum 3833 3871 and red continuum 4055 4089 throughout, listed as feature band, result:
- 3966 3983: 4.48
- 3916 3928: 0.58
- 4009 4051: -1.02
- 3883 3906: 2.08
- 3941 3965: 1.51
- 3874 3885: -0.13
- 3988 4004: -0.13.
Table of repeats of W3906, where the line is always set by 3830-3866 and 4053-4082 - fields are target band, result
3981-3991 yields -0.1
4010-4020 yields -0.7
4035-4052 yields -0.5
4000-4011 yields -0.3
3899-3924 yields 0.4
